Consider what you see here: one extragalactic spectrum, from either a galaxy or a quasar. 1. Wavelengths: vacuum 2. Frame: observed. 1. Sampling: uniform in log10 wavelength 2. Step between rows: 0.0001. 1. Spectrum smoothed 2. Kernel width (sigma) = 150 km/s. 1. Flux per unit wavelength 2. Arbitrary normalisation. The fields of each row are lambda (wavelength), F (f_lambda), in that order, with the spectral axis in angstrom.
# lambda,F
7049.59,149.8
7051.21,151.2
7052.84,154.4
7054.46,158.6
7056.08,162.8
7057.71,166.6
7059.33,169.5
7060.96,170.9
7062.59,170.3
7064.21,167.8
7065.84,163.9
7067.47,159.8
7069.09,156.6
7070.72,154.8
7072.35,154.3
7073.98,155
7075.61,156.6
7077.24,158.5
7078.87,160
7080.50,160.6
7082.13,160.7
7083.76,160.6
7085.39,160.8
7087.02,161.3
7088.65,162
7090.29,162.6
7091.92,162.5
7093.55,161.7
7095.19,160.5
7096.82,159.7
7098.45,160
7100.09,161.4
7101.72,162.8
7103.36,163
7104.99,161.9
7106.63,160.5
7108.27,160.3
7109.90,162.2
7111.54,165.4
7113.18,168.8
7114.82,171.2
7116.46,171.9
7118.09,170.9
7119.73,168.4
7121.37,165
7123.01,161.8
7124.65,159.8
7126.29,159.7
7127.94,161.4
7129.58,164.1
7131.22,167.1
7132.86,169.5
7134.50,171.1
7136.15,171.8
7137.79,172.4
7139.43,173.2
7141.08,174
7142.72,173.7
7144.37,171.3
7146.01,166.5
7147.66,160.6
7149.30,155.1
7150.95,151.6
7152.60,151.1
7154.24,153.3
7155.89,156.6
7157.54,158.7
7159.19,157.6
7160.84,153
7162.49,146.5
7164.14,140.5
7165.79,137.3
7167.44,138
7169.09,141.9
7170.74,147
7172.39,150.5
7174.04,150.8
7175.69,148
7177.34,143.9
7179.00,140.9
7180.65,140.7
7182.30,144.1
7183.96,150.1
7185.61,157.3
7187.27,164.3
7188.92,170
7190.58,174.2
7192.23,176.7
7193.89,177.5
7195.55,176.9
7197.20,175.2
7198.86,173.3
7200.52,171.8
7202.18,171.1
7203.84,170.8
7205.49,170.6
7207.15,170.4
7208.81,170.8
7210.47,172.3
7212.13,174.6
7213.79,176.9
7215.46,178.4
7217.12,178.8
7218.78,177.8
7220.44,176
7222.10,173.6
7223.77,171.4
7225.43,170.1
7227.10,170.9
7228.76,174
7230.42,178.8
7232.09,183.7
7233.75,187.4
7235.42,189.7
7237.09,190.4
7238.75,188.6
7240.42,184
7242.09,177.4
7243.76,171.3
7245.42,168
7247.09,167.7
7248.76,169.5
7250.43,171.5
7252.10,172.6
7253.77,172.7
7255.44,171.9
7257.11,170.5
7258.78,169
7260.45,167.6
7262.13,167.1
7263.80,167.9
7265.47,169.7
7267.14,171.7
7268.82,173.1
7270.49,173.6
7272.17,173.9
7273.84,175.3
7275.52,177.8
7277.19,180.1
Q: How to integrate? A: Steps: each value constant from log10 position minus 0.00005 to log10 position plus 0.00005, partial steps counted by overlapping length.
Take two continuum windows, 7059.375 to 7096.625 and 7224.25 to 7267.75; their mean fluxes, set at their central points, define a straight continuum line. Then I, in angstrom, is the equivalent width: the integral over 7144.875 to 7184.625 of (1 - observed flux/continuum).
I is 4.4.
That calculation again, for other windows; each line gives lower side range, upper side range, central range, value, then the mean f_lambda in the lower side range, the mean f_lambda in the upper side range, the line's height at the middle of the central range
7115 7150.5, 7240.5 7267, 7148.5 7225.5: 3.4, 167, 171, 169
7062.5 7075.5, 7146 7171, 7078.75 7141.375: -3.6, 160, 150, 155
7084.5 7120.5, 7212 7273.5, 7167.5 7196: 2.5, 164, 175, 170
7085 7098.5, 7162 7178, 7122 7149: -2.7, 161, 144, 152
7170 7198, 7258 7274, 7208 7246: -3.0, 158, 171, 165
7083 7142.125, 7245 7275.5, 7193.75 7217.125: -0.7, 165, 171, 169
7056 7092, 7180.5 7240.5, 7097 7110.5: 0.2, 162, 173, 164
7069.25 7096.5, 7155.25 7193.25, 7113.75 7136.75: -1.6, 159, 152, 156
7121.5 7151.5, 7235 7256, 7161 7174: 1.9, 166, 176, 169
